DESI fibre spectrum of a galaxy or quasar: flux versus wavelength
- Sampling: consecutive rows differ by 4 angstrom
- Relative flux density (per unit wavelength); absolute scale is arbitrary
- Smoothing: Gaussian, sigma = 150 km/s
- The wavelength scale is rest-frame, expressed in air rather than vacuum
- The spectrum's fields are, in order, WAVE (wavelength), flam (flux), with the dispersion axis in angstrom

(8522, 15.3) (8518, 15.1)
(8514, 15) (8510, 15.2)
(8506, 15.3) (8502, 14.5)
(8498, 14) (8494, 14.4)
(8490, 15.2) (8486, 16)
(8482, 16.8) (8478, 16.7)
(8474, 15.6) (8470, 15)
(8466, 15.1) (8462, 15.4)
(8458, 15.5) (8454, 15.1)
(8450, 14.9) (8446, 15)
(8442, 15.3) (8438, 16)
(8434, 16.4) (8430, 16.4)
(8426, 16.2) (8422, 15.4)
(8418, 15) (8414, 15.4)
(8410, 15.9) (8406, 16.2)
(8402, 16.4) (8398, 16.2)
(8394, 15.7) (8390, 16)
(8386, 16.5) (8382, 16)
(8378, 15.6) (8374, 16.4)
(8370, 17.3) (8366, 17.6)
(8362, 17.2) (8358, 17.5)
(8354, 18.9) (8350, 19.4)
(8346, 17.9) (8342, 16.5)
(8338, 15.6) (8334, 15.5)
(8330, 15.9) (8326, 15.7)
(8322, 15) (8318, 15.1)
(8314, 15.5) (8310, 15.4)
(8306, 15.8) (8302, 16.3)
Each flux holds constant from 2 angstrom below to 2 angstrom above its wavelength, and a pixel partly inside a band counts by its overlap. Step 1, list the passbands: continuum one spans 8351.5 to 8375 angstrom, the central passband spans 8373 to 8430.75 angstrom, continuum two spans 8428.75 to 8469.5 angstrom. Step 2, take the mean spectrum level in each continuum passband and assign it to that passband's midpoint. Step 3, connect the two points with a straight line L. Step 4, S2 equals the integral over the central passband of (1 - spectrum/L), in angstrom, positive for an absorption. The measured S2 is 2.38 angstrom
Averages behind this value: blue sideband 17.6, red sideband 15.5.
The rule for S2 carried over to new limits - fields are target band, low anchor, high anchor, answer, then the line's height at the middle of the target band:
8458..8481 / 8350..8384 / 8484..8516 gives -0.2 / 15.5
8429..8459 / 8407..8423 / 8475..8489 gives 0.6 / 15.9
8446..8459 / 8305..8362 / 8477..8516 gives 0.4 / 15.6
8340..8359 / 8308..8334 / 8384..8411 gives -2.9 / 15.7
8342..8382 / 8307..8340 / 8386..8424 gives -4.5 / 15.6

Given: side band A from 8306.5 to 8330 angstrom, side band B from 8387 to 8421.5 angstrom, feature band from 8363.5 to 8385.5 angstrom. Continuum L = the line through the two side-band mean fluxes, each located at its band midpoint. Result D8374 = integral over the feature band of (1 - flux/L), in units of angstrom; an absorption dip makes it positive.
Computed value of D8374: -1.25 angstrom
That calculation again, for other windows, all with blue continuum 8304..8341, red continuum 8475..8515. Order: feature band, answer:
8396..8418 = -0.7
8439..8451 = 0.2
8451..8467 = 0.1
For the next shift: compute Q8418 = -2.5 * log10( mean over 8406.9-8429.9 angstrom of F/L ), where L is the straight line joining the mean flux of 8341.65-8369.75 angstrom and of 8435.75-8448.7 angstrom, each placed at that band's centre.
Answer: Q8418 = 0.03 mag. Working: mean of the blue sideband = 17.9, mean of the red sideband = 15.4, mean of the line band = 15.7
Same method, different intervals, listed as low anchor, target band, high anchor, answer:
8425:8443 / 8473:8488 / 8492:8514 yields -0.08 mag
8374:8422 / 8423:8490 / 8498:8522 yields -0.02 mag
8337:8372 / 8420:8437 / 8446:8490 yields 0.01 mag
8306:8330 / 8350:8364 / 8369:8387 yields -0.13 mag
